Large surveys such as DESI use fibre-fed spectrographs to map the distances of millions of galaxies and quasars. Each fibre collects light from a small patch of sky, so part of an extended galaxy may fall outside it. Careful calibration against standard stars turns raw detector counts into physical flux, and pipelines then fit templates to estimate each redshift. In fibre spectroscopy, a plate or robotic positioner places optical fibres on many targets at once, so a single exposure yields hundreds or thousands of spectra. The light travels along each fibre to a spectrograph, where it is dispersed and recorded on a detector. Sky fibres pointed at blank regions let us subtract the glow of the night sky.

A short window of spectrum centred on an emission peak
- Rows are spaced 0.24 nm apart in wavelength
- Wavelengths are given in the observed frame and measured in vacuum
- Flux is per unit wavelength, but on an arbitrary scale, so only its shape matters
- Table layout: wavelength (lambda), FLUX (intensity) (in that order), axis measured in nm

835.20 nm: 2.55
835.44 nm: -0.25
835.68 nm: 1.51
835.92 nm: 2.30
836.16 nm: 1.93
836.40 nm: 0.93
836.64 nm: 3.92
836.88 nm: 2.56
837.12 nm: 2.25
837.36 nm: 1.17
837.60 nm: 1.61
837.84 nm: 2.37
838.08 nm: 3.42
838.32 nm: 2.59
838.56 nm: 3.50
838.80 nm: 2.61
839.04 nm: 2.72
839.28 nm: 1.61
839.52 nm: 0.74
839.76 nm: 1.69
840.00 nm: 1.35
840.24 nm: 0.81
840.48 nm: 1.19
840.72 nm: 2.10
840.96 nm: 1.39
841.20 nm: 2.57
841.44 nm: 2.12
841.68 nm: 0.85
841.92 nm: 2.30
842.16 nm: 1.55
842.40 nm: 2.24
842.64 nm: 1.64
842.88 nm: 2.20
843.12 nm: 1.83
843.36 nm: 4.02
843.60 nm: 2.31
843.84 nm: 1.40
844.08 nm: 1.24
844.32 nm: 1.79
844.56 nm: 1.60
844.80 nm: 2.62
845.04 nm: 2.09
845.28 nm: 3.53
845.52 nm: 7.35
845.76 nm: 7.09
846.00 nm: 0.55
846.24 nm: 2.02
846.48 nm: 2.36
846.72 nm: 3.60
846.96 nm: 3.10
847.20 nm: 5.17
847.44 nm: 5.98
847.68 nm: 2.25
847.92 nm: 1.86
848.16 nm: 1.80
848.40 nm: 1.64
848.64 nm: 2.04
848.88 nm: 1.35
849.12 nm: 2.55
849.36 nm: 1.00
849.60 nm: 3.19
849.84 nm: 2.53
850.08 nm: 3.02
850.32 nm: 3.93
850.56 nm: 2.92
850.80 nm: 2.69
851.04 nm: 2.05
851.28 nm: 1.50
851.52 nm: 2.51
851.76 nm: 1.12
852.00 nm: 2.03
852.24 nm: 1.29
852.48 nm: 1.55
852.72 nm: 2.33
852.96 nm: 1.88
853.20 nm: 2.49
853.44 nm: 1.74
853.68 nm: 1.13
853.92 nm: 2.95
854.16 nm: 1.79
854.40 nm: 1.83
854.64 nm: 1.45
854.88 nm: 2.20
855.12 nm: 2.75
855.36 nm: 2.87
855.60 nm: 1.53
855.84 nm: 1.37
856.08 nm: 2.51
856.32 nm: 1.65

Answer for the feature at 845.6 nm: [S II]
